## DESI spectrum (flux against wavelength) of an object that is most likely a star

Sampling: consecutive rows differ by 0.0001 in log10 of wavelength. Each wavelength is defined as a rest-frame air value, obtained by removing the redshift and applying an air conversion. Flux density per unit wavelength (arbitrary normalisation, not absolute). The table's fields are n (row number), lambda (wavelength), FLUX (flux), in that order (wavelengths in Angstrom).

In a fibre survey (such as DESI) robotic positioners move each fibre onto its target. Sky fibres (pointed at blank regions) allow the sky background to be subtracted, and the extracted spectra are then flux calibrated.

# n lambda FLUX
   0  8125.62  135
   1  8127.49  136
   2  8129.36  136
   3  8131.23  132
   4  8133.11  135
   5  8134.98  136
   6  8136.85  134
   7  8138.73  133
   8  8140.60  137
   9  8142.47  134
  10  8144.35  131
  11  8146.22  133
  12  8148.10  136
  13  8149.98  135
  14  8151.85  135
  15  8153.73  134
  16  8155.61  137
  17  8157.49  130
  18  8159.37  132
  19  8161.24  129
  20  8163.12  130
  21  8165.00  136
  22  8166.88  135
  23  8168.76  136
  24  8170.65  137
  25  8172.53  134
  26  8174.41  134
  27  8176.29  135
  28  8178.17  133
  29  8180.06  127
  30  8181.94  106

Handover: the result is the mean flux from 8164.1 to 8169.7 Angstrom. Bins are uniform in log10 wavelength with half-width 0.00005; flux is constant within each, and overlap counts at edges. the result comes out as 136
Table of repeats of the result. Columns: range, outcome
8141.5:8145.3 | 133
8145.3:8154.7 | 135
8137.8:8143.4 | 135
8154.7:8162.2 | 132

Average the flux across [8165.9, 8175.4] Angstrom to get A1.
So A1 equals 135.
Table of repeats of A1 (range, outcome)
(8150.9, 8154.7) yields 135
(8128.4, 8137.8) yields 135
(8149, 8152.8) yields 135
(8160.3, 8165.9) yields 132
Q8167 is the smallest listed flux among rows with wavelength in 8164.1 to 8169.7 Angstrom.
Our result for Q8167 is 135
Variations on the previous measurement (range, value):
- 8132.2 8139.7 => 133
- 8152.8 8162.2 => 129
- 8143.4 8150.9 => 131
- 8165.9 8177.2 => 134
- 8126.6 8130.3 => 136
